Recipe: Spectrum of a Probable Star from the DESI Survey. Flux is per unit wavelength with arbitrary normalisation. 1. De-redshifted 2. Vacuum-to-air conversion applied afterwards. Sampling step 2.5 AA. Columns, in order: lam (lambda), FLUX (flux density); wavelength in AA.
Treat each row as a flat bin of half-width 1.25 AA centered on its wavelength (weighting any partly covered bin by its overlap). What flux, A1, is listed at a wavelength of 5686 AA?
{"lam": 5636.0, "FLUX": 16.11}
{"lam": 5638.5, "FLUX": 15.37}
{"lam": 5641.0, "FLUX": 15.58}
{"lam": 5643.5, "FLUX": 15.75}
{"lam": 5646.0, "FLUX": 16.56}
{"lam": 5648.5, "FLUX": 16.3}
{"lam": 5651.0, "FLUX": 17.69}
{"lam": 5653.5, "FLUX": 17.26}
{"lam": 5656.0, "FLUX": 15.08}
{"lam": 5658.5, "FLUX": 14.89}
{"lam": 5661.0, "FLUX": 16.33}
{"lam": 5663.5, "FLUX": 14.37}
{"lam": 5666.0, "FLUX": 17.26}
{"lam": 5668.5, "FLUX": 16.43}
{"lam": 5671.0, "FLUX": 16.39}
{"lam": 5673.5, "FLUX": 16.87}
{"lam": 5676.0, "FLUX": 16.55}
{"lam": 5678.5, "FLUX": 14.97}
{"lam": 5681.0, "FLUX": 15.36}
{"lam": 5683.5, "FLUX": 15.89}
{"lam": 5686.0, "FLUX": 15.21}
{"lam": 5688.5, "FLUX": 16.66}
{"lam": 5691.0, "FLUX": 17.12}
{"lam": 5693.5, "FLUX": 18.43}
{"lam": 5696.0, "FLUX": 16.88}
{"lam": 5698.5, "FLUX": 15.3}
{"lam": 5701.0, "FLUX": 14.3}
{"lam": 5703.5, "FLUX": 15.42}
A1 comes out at 15.21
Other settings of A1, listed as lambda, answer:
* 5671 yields 16.39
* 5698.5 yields 15.3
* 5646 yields 16.56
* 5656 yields 15.08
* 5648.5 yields 16.3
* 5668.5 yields 16.43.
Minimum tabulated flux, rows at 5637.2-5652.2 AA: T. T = 15.37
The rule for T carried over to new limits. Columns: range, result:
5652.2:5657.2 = 15.08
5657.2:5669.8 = 14.37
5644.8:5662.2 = 14.89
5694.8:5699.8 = 15.3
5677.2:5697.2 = 14.97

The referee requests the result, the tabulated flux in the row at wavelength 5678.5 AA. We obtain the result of 14.97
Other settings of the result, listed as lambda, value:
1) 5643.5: 15.75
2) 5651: 17.69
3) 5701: 14.3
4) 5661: 16.33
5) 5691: 17.12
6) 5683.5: 15.89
